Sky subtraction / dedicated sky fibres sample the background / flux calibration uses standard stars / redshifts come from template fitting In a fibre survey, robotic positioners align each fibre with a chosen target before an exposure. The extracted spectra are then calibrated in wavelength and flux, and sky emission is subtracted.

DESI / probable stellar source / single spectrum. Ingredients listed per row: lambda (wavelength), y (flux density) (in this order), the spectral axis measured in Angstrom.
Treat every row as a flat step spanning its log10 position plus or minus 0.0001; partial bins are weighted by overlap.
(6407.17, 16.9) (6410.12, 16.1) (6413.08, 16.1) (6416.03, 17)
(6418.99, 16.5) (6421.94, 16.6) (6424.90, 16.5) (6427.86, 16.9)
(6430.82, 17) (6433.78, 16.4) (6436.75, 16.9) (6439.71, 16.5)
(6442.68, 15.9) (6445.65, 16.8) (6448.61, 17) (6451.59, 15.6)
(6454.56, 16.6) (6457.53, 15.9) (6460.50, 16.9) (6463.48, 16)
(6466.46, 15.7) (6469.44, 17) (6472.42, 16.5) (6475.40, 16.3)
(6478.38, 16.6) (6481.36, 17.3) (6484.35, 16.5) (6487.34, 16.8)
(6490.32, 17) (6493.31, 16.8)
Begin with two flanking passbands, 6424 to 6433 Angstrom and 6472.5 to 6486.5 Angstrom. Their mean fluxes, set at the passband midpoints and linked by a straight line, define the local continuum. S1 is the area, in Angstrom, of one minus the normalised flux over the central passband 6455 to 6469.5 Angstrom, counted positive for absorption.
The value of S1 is 0.4 Angstrom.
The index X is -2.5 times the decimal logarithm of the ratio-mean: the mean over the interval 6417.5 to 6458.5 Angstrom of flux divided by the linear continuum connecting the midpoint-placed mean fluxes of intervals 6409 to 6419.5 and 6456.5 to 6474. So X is -0.01 mag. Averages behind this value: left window 16.4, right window 16.3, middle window 16.5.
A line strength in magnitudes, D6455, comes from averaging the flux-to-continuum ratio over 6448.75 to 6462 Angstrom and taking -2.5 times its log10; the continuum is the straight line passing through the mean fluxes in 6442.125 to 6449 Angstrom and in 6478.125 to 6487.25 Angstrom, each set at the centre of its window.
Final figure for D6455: 0.022 mag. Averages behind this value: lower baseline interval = 16.6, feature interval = 16.3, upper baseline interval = 16.8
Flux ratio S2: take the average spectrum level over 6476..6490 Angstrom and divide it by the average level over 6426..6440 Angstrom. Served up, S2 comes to 1.00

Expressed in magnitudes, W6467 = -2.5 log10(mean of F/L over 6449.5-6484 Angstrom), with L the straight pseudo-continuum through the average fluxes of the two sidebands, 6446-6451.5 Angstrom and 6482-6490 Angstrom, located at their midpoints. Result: 0.018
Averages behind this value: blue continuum 16.6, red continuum 16.8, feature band 16.4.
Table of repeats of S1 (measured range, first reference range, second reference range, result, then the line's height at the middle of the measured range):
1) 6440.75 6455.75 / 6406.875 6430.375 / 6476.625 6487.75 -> 0.27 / 16.7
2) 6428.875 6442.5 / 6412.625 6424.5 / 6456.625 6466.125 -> -0.16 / 16.4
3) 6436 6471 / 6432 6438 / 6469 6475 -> 0.52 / 16.6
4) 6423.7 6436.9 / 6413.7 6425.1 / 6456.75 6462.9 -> -0.13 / 16.6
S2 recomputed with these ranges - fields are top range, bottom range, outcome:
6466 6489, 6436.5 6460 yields 1.01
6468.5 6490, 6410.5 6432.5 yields 1.01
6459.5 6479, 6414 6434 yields 0.98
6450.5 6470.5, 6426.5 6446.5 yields 0.98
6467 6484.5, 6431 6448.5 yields 1.01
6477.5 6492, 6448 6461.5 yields 1.03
